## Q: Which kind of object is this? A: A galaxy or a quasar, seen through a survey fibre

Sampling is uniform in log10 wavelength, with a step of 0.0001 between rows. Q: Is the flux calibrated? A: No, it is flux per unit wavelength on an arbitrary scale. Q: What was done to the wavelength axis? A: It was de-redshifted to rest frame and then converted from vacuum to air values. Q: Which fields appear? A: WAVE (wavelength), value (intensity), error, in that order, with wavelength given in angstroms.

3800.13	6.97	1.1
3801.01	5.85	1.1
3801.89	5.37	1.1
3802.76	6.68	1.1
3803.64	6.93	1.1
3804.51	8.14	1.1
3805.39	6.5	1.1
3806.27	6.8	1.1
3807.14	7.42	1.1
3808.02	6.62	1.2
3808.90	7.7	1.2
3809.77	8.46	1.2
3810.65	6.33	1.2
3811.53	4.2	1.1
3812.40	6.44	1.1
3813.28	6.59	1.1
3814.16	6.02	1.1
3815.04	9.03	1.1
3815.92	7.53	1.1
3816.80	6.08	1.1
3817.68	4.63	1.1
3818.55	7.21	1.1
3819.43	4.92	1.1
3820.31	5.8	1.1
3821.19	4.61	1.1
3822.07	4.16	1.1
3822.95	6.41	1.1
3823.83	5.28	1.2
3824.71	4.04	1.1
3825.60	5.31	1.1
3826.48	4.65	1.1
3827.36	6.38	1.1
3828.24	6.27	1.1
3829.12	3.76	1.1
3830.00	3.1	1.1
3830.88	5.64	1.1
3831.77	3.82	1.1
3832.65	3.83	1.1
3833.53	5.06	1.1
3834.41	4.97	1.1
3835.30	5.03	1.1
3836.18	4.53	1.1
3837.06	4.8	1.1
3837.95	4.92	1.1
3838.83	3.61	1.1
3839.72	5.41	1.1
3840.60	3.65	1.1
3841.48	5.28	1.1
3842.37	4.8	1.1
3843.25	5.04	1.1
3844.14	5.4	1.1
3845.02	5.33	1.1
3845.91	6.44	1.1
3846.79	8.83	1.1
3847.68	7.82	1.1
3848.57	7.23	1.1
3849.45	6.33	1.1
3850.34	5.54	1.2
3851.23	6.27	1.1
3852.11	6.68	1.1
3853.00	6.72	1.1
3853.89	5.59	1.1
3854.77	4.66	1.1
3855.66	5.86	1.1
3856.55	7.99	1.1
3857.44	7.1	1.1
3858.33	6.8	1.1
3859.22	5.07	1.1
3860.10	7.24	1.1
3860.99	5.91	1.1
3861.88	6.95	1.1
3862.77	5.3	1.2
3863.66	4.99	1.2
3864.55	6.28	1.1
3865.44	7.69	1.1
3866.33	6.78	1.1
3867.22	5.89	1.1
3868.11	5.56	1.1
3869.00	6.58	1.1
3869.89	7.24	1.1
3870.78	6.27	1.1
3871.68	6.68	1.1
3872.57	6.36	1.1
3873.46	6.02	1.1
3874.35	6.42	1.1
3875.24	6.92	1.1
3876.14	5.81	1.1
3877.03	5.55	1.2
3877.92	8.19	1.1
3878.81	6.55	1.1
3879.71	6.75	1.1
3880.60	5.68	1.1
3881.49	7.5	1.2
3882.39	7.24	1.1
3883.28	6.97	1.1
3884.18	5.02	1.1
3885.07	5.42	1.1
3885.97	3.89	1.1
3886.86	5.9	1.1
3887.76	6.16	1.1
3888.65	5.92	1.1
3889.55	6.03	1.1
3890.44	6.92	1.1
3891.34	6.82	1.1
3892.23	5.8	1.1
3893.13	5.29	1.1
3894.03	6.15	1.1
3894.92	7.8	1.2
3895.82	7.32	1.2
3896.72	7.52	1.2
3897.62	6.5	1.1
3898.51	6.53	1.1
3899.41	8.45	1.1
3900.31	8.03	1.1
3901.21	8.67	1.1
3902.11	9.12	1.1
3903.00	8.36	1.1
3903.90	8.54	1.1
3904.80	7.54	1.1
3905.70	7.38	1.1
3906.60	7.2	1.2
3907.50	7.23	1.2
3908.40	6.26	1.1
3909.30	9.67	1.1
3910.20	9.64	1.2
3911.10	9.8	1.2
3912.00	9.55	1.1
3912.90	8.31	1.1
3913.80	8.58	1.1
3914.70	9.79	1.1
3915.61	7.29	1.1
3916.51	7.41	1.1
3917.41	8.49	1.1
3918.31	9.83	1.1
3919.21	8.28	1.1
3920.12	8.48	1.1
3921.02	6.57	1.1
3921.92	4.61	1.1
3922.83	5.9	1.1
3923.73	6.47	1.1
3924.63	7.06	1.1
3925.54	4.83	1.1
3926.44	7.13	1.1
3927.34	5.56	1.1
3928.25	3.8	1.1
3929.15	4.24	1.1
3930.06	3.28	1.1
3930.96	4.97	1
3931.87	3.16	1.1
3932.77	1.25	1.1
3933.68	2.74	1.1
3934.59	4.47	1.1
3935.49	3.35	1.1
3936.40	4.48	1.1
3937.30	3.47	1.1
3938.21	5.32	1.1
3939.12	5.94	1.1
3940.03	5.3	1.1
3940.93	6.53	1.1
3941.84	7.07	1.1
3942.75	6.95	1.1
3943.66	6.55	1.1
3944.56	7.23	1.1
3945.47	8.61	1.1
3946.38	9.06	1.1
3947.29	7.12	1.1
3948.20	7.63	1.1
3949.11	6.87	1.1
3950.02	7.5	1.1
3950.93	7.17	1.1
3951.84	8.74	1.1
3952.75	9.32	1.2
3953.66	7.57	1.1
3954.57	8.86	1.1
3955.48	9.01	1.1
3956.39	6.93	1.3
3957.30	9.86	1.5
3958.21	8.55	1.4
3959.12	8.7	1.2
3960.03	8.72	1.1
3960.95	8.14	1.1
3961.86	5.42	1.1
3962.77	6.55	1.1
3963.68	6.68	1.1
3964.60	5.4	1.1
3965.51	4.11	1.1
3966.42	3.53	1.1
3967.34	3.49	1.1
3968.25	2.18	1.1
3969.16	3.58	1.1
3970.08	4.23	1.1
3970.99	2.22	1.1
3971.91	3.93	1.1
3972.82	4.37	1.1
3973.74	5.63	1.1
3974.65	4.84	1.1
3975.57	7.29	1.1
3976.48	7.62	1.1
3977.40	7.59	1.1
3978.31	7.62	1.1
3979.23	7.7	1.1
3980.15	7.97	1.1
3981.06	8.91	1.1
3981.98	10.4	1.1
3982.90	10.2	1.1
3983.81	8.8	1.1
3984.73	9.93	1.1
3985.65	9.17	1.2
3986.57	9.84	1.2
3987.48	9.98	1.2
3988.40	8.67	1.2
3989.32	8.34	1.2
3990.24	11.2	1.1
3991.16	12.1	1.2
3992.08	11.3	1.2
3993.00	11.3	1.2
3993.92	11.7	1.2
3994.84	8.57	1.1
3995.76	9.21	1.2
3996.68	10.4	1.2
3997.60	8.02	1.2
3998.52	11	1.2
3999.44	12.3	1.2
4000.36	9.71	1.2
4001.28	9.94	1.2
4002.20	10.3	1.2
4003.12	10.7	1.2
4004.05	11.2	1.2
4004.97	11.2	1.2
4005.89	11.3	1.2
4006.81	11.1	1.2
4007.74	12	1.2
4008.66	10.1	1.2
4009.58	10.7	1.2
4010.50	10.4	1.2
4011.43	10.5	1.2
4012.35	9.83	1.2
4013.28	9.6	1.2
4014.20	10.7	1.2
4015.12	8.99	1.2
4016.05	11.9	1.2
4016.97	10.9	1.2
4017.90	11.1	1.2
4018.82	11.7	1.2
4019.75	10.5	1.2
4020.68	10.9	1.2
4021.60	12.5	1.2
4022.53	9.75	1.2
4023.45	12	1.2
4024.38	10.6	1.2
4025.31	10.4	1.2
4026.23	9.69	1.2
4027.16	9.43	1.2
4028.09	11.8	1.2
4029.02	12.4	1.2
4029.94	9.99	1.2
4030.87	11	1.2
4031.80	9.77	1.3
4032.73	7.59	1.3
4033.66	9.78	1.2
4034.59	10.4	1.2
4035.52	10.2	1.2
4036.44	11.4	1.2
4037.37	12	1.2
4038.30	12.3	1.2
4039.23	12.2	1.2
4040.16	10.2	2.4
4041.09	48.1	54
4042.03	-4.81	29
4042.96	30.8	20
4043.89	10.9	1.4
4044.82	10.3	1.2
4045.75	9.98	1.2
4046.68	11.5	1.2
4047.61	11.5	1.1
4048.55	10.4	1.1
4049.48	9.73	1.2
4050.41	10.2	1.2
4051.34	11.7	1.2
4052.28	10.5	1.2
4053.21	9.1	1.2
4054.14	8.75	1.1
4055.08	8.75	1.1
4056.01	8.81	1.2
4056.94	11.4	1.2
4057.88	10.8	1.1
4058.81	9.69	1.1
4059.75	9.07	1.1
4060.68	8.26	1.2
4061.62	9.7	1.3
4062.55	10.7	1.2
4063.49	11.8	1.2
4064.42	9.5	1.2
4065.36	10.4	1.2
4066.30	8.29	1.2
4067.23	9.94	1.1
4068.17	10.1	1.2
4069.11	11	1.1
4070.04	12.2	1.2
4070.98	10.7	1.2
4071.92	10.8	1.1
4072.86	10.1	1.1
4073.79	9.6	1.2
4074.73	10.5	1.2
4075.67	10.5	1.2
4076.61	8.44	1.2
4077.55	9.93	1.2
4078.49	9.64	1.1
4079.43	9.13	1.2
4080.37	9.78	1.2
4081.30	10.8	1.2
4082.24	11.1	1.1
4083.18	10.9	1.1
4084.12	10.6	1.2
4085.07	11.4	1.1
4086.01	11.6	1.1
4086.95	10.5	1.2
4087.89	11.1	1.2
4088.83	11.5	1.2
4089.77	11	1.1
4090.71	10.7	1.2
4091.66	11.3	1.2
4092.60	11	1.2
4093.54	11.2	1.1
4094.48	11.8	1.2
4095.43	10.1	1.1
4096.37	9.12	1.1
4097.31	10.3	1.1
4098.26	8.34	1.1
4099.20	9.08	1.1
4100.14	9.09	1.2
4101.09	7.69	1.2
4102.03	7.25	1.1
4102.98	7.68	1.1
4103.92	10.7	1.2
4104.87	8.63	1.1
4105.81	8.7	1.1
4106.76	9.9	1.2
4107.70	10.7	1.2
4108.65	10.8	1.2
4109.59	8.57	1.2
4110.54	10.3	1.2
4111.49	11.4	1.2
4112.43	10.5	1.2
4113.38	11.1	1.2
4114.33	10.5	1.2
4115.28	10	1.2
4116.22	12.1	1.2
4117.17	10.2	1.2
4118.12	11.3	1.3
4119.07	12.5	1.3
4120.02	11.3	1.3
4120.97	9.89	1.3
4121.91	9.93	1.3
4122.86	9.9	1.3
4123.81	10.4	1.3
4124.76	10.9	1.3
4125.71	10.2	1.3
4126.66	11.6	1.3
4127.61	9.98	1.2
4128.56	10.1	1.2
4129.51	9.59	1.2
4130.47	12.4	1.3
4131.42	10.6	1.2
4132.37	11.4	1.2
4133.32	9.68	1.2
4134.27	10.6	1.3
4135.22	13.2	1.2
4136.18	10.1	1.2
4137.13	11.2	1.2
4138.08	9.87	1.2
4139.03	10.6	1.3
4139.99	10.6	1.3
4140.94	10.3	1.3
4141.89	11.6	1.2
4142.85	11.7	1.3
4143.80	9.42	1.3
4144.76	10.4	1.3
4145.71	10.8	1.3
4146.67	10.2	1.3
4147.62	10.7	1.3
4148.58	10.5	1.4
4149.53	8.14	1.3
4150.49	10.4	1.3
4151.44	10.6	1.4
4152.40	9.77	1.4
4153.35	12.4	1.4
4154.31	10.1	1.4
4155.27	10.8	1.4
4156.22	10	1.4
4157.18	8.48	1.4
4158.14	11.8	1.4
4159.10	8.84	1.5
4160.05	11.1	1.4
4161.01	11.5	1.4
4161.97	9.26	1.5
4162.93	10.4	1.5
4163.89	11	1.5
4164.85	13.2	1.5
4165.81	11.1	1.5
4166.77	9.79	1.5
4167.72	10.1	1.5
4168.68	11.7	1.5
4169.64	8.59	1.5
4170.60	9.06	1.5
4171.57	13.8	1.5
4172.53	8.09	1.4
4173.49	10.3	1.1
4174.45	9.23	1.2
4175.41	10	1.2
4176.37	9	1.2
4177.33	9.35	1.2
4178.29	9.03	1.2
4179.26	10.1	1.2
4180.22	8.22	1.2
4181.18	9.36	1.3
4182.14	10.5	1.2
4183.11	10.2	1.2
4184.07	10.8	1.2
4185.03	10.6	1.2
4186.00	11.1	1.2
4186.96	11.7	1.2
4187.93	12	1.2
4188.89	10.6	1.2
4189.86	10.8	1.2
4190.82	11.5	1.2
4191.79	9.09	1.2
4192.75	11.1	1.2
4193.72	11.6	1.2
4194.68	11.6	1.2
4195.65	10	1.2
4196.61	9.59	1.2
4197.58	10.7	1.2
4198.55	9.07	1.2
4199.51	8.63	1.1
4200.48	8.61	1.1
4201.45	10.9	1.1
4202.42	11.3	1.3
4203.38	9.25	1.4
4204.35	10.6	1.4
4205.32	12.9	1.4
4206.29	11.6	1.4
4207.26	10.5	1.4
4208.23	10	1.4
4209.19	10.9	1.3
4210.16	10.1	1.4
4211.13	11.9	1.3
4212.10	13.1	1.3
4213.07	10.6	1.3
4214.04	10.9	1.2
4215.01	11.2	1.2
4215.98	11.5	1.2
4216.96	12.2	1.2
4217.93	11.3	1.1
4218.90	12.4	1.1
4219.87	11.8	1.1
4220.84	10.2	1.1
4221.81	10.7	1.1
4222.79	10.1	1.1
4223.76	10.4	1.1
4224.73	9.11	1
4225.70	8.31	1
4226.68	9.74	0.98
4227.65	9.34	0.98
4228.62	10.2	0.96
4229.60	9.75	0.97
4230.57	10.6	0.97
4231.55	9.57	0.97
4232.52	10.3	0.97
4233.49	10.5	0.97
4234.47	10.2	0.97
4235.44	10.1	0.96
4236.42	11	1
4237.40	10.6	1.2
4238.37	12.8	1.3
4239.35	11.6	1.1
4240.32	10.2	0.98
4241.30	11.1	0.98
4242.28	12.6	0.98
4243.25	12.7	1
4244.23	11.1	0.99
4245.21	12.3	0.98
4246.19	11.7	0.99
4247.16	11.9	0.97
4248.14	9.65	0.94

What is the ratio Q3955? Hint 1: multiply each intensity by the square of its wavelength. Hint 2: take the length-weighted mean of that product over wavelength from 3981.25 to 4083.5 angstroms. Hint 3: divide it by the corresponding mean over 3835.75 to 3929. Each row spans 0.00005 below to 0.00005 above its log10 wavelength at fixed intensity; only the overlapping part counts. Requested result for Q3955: 1.7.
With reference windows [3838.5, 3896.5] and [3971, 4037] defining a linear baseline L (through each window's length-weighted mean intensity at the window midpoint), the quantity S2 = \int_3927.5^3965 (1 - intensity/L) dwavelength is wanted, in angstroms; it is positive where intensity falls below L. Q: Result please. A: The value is 8.7 angstroms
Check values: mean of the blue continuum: 6.21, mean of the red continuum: 9.81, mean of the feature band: 6.4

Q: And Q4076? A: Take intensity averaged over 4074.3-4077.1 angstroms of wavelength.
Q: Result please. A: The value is 9.79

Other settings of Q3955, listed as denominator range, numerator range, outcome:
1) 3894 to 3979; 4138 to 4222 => 1.78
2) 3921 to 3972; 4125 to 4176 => 1.96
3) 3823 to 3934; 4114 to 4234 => 1.93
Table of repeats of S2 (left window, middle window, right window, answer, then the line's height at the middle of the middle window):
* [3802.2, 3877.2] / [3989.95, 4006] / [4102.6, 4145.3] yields -4.0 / 8.5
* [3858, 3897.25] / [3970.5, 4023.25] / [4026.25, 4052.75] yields 5.4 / 10.6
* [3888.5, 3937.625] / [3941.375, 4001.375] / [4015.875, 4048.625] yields 9.4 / 9.29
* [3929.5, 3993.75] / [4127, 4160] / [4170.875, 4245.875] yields -3.0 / 9.63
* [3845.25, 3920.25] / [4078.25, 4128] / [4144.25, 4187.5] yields -4.0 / 9.54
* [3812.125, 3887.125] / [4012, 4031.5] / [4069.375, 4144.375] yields -4.0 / 8.9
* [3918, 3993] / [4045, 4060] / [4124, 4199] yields -2.9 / 8.51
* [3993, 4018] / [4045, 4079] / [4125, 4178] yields 1.2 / 10.5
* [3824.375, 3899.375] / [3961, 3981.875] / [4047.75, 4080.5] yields 6.5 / 8.16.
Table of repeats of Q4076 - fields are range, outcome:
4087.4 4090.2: 11.2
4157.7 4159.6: 10.3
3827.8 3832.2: 4.52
